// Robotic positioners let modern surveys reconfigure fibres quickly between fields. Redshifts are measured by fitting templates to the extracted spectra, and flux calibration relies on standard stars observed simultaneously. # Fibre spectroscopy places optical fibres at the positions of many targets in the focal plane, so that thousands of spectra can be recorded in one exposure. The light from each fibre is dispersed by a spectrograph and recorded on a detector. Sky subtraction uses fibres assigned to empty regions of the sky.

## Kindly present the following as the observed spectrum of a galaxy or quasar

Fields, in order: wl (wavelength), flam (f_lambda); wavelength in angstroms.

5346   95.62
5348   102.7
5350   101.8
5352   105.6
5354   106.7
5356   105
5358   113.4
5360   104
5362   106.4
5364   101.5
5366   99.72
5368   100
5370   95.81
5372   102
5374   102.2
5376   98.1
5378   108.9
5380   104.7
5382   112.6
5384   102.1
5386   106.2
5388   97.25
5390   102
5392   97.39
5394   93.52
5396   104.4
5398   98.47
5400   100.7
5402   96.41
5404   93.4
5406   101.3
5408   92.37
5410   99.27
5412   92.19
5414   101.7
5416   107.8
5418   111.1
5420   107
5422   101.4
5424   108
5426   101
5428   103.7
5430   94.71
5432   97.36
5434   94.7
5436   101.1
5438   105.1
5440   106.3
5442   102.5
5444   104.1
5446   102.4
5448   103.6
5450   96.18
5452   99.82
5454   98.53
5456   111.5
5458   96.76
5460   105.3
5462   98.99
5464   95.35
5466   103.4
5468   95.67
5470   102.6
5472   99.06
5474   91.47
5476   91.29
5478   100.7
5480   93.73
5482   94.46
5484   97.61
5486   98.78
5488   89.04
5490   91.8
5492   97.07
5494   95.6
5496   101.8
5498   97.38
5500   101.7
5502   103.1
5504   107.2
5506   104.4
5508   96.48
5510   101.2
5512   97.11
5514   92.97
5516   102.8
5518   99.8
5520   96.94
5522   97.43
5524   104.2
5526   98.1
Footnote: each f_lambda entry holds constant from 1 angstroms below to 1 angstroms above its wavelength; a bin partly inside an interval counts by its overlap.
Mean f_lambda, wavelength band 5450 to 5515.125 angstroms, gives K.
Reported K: 98.5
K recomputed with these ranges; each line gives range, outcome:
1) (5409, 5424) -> 103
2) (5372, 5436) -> 101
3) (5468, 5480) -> 96.6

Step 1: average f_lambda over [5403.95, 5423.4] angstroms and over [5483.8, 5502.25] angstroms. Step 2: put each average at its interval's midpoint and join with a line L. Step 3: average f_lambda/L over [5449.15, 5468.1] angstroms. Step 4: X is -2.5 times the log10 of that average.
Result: -0.02 mag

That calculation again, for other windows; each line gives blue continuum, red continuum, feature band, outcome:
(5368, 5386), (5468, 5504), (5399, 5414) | 0.052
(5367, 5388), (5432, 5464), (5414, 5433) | -0.016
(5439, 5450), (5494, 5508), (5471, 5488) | 0.074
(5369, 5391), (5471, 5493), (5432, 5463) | -0.043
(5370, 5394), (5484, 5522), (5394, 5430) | 0.006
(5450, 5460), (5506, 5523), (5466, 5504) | 0.029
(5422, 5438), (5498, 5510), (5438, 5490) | 0.022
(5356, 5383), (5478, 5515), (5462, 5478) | 0.020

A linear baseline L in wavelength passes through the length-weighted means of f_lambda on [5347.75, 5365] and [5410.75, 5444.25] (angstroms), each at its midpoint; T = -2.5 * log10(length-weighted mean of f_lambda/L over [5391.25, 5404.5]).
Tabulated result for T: 0.06 mag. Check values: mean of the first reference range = 105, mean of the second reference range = 102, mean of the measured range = 97.9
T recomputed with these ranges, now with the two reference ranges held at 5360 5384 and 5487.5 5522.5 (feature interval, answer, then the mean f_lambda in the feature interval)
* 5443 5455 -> 0.00 mag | 101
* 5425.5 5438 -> 0.02 mag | 99.2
